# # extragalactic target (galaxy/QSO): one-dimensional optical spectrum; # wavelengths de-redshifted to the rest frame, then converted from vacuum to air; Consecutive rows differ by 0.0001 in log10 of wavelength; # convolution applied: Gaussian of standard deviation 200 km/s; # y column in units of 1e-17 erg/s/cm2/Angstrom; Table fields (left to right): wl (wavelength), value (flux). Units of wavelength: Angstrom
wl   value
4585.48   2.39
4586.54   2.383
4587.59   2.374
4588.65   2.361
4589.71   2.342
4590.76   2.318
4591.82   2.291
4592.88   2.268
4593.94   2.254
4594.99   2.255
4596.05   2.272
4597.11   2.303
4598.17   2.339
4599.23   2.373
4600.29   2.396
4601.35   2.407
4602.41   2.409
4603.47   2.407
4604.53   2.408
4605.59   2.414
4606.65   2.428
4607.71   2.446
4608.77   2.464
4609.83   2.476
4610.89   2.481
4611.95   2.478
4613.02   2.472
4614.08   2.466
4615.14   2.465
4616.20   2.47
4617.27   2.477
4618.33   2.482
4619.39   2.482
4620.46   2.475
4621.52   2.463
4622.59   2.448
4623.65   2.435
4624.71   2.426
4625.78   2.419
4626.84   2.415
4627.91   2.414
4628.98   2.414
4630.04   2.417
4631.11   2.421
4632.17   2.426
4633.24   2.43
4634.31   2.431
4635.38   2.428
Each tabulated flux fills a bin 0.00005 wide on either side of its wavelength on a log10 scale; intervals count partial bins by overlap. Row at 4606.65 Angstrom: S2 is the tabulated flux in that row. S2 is 2.428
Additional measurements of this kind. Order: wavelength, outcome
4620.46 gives 2.475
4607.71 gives 2.446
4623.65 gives 2.435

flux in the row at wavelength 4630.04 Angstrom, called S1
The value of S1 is 2.417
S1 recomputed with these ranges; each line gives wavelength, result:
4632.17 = 2.426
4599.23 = 2.373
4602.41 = 2.409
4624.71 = 2.426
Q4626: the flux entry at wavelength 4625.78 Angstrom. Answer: 2.419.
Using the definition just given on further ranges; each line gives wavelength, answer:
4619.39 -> 2.482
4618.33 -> 2.482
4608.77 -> 2.464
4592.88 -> 2.268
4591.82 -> 2.291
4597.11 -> 2.303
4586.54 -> 2.383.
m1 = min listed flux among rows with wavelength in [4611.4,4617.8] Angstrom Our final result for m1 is 2.465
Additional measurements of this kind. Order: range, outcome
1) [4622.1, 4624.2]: 2.435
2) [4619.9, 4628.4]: 2.414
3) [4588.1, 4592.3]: 2.291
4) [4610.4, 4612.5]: 2.478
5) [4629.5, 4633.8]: 2.417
